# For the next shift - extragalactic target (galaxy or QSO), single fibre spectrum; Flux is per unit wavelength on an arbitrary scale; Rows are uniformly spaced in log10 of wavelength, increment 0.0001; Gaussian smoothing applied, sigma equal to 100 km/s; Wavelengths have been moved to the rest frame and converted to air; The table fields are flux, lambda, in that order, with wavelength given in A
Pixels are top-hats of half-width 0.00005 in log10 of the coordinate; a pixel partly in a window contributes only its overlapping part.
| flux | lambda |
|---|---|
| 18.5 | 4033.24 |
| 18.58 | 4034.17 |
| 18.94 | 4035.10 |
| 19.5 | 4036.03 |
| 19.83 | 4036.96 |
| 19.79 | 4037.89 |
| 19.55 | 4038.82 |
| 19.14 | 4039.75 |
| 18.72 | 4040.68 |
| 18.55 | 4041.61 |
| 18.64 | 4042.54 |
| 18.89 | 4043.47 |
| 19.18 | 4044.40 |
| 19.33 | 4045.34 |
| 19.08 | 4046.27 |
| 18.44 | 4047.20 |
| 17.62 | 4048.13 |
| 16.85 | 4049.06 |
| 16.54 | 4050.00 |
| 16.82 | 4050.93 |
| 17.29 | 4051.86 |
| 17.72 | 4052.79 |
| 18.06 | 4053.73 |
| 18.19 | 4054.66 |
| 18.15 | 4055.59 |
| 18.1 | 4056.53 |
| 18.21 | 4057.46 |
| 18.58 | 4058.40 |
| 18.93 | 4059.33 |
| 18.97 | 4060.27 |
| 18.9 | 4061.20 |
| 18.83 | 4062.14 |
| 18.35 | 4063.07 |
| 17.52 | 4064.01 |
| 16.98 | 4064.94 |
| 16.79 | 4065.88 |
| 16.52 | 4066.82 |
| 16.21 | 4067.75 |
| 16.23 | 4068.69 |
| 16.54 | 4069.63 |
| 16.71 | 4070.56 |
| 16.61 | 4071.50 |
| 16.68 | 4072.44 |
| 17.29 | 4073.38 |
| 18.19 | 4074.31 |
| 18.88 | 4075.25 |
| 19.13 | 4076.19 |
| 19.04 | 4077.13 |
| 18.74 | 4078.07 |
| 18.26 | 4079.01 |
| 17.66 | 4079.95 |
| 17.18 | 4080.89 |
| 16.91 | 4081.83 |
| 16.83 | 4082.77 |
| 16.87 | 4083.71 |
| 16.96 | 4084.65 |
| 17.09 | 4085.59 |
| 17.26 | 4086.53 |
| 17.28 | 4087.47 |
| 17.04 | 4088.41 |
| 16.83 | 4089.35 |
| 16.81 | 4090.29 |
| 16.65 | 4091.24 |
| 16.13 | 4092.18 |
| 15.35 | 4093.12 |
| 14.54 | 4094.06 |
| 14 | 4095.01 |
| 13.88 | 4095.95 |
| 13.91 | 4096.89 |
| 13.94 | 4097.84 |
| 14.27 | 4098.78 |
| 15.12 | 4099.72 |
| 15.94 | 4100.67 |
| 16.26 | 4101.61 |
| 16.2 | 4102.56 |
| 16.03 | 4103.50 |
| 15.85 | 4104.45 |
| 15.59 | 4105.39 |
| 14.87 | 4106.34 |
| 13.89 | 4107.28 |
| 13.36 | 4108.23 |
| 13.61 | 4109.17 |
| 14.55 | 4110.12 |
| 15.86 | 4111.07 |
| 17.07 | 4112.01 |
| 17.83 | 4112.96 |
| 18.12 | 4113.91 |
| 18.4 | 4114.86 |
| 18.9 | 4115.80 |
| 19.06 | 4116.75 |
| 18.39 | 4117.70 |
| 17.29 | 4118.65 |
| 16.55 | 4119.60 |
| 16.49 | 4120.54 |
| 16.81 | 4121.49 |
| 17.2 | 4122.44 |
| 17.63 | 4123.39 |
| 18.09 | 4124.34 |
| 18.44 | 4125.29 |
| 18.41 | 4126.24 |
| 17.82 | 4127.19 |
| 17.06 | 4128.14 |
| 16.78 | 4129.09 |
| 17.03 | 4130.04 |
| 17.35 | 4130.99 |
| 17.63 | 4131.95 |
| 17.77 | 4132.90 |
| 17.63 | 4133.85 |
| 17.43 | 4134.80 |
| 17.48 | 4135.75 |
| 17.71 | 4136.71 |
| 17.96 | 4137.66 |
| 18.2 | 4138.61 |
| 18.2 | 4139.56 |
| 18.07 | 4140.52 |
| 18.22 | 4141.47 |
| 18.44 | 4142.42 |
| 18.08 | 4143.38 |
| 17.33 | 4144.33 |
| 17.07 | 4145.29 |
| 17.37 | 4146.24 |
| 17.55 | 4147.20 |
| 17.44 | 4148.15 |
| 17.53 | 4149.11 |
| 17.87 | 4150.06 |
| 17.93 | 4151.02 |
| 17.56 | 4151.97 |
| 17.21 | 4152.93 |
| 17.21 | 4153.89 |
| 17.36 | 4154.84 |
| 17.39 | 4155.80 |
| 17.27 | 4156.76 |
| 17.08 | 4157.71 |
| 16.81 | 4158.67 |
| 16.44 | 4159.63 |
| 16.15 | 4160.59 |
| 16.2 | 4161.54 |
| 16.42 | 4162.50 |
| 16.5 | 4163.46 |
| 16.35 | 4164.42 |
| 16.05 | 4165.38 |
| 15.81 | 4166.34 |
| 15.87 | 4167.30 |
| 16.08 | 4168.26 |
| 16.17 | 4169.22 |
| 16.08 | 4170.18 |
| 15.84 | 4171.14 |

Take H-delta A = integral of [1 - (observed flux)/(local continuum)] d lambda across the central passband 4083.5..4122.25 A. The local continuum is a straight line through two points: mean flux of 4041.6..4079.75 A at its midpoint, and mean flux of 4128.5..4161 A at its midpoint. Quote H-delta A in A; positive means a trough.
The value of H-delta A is 3.44 A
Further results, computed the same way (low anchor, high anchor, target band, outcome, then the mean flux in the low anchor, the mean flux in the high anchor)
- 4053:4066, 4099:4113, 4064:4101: 0.5 A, 18.2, 15.4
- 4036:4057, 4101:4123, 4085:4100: 1.2 A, 18.4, 16.4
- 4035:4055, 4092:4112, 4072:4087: -1.2 A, 18.5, 14.9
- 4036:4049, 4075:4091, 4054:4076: 0.6 A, 18.9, 17.5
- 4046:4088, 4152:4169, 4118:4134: -0.4 A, 17.6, 16.6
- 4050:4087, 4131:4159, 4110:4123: 0.2 A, 17.6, 17.6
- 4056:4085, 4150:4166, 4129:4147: -0.7 A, 17.7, 16.9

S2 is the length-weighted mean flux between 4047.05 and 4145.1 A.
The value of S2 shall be 17.1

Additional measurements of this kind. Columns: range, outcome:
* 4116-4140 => 17.6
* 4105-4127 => 16.8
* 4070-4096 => 17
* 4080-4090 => 17.1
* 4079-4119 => 16.2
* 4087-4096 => 15.9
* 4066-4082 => 17.5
